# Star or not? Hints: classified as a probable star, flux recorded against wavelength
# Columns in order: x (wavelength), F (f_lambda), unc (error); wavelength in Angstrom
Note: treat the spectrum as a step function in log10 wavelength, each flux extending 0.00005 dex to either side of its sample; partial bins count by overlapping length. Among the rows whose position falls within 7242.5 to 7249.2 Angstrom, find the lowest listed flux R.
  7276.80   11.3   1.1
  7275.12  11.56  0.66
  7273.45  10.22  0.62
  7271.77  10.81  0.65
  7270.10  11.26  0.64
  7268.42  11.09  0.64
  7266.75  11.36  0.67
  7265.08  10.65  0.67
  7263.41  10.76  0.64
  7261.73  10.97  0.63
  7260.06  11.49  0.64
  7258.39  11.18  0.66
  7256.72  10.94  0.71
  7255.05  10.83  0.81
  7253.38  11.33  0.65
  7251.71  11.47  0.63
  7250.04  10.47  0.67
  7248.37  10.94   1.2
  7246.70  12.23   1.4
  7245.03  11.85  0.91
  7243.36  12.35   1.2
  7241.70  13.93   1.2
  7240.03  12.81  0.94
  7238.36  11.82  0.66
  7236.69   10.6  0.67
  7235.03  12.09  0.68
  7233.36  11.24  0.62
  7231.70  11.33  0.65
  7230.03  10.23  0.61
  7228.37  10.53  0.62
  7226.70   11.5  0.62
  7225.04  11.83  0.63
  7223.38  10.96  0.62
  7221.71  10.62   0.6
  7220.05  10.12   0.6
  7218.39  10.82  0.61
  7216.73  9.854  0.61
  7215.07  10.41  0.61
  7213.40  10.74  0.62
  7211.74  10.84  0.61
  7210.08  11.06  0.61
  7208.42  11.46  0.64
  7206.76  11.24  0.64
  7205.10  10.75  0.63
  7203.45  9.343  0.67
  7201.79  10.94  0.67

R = 10.94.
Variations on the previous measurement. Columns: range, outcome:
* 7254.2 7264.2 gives 10.76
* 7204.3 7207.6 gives 10.75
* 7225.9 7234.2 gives 10.23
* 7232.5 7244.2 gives 10.6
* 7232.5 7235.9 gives 11.24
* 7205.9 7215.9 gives 10.41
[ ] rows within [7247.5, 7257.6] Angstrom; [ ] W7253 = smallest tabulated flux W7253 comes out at 10.47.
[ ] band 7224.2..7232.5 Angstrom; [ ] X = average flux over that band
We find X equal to 11.1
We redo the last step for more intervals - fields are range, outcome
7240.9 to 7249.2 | 12.3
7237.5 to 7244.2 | 12.7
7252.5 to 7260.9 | 11.2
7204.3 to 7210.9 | 11.1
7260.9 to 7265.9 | 10.8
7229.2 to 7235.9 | 11.2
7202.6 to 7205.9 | 10.1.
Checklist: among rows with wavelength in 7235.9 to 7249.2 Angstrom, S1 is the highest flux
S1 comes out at 13.93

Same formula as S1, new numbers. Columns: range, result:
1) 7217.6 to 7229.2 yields 11.83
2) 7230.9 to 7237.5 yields 12.09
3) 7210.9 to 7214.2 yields 10.84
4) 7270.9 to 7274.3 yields 10.81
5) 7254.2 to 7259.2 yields 11.18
